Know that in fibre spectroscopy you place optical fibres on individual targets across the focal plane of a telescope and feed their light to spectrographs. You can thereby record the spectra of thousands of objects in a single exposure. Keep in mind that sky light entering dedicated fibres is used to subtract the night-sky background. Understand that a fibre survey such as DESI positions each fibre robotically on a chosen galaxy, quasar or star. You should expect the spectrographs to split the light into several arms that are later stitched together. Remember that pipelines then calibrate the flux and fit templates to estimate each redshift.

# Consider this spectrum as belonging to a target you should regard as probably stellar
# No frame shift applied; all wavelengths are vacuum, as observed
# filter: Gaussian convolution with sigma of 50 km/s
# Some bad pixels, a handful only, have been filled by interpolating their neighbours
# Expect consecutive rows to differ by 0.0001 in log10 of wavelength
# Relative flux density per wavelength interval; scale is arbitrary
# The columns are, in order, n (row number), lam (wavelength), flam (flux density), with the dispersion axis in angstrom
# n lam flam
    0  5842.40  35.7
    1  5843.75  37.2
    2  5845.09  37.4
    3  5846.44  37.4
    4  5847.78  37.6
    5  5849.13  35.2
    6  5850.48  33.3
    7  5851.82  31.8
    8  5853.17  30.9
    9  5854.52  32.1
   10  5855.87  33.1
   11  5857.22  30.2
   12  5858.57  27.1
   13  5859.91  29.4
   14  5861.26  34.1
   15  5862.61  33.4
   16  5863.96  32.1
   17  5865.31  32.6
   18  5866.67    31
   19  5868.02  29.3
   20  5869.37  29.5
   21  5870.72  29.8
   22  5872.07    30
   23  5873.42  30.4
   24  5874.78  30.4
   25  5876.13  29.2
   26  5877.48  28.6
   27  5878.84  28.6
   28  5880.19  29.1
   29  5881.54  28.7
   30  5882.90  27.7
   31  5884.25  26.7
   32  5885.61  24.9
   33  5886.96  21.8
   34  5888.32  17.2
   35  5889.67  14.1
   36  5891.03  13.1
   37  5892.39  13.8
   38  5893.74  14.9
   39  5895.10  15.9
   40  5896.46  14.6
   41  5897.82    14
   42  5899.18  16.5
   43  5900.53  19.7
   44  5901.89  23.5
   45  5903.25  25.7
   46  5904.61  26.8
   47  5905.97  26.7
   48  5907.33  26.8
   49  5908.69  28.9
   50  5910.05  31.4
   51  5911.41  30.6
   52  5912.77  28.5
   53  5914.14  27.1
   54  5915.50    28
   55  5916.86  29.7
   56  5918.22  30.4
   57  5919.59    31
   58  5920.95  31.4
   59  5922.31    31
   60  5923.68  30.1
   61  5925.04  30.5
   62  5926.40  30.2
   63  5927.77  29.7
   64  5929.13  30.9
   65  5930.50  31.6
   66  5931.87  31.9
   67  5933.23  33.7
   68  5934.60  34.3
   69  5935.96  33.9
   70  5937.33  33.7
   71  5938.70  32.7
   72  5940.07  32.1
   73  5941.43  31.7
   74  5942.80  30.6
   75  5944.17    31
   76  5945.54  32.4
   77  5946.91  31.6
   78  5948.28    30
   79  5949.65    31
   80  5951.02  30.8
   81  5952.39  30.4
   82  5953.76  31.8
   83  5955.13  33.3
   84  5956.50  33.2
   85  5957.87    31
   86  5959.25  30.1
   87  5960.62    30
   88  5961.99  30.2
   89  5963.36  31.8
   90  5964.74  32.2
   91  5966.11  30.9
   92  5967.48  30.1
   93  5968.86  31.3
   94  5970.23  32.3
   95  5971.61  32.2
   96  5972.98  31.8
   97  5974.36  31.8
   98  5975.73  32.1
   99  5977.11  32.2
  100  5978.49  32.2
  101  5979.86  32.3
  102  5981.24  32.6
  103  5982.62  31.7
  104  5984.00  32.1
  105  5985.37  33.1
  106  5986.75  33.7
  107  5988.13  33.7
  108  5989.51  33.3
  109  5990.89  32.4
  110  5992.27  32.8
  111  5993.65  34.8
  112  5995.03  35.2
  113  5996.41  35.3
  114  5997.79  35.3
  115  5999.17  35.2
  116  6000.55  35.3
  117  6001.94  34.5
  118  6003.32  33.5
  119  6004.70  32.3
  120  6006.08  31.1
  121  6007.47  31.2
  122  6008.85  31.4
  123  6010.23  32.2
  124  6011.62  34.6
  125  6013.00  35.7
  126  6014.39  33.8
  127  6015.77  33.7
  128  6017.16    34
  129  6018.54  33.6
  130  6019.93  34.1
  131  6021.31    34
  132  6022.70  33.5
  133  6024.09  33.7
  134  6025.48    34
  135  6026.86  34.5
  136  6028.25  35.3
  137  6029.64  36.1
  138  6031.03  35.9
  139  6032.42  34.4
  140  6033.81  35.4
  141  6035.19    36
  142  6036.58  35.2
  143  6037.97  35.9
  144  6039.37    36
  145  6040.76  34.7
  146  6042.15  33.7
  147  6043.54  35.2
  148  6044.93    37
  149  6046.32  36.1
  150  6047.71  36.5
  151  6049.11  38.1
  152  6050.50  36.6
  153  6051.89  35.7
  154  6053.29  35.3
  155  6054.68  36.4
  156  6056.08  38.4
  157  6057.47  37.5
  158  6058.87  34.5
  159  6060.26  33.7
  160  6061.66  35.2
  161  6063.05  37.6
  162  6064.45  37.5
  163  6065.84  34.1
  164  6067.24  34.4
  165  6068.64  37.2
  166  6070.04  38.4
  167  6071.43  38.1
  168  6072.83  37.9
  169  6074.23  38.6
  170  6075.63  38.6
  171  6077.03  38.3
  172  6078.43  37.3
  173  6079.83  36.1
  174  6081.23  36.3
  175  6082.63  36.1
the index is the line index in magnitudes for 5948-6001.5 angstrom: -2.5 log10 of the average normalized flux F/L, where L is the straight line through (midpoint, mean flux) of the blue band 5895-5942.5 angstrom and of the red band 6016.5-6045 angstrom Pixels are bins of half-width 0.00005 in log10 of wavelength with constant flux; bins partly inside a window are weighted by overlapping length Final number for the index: -0.027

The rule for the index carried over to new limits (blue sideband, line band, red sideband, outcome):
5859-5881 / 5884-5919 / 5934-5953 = 0.340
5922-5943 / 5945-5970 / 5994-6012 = 0.042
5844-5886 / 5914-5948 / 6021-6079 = 0.053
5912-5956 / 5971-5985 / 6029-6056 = 0.031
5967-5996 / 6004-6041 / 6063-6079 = 0.019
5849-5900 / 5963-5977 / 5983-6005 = 0.024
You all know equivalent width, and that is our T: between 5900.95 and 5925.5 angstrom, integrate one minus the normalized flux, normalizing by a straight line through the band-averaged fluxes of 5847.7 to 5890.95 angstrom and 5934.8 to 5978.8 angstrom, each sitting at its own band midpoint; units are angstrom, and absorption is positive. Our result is 1.4 angstrom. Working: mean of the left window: 29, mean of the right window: 31.7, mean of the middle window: 28.7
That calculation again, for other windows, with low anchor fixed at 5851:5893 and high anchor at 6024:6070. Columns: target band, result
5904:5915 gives 0.4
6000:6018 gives 0.4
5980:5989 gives 0.0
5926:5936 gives -0.5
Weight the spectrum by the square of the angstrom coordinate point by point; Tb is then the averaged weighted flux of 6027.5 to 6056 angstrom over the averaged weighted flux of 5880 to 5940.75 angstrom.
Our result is 1.42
